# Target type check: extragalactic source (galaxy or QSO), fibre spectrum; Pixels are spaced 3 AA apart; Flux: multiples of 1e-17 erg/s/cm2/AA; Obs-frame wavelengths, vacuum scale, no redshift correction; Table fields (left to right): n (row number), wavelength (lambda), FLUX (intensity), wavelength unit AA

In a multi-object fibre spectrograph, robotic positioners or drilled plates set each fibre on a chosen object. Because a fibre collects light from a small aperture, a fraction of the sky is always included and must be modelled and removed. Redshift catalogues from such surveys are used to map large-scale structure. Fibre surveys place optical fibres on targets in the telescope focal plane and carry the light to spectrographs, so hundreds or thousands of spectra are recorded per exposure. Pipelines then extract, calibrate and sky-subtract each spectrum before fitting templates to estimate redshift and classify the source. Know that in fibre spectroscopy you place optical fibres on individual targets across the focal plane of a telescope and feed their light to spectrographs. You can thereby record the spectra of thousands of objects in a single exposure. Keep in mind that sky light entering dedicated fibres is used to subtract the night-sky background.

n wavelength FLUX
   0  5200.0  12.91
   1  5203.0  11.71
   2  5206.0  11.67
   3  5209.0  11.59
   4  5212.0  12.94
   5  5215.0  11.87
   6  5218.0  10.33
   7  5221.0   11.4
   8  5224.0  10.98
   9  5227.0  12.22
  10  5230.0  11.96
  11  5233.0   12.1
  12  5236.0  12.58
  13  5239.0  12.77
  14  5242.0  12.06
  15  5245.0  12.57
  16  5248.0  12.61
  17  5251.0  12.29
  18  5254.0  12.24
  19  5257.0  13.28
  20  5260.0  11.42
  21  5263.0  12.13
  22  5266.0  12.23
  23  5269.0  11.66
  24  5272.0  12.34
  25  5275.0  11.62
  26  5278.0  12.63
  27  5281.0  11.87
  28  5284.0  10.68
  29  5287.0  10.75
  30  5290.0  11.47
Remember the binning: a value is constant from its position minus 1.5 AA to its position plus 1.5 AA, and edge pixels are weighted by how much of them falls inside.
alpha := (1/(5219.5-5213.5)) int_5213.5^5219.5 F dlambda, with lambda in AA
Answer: 11.1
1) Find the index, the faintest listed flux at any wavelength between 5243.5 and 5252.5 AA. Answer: 12.29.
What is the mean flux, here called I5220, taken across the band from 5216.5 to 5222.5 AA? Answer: 10.9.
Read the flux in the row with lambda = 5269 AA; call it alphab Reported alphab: 11.66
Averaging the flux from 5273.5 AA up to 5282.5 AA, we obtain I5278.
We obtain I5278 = 12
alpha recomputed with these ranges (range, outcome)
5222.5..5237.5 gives 12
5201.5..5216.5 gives 12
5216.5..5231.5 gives 11.4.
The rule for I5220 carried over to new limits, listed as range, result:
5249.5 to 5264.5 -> 12.3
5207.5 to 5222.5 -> 11.6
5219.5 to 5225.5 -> 11.2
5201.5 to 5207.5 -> 11.7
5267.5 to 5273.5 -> 12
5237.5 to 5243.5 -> 12.4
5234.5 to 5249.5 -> 12.5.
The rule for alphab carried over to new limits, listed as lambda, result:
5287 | 10.75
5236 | 12.58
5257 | 13.28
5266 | 12.23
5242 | 12.06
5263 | 12.13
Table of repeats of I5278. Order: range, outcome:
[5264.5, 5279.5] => 12.1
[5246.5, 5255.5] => 12.4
